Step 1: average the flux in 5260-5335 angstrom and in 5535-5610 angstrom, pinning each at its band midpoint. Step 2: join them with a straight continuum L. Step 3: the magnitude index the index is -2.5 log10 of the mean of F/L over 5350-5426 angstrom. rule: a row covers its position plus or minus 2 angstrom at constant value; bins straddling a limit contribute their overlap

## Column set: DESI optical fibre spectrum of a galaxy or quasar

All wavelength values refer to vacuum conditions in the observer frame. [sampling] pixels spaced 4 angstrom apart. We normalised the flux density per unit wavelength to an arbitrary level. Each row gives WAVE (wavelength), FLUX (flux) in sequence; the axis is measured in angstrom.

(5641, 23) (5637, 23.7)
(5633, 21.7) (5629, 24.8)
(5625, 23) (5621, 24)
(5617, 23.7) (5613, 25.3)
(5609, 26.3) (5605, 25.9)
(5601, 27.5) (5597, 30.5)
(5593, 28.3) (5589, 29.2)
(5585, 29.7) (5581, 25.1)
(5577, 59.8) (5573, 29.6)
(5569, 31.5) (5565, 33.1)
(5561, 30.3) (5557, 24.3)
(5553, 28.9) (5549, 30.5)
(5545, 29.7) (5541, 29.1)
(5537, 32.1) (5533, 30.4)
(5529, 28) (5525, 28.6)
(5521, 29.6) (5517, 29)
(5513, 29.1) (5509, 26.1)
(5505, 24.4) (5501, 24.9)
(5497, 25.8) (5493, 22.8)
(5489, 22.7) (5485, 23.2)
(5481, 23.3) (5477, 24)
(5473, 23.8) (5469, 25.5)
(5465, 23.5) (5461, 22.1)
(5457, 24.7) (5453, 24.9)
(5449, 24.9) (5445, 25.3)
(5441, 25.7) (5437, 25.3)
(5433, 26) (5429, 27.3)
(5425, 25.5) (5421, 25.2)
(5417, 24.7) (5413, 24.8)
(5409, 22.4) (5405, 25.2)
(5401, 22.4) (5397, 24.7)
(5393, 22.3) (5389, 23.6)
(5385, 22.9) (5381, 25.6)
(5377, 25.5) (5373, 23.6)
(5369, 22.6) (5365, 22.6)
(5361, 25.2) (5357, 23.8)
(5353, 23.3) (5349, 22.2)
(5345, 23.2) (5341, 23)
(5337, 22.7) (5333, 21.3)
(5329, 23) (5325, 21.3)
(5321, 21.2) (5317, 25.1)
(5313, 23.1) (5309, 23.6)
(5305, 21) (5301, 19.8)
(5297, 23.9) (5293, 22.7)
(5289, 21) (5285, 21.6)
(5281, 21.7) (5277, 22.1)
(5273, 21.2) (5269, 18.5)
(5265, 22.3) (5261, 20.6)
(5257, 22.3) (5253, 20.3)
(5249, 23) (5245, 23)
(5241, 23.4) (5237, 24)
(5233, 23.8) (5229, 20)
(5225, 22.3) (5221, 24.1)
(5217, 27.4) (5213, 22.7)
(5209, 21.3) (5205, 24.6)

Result 0.04 mag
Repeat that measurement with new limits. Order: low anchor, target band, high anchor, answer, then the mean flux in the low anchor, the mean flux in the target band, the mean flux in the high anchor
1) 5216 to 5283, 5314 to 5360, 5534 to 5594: 0.093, 22.3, 22.8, 31.4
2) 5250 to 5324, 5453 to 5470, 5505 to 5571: 0.128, 21.8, 24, 29.2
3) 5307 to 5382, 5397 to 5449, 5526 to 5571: 0.034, 23.2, 25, 29.8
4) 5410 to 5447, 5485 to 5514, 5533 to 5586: 0.165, 25.4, 24.8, 31.8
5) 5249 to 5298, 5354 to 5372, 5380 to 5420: -0.017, 21.5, 23.5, 23.9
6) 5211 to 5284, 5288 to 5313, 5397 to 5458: 0.048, 22.4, 22.1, 24.9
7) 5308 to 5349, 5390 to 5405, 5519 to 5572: 0.067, 22.7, 23.4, 29.7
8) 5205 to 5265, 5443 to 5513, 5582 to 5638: 0.022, 22.8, 24.4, 26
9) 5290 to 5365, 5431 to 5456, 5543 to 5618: 0.032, 22.7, 25.3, 30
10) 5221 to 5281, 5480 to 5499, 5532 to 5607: 0.210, 22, 23.6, 30.8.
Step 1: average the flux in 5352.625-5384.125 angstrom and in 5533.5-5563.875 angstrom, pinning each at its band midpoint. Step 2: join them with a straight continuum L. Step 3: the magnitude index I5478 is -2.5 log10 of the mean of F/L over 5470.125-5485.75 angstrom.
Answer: 0.15 mag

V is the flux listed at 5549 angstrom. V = 30.5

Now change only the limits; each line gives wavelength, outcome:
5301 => 19.8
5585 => 29.7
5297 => 23.9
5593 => 28.3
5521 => 29.6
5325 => 21.3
